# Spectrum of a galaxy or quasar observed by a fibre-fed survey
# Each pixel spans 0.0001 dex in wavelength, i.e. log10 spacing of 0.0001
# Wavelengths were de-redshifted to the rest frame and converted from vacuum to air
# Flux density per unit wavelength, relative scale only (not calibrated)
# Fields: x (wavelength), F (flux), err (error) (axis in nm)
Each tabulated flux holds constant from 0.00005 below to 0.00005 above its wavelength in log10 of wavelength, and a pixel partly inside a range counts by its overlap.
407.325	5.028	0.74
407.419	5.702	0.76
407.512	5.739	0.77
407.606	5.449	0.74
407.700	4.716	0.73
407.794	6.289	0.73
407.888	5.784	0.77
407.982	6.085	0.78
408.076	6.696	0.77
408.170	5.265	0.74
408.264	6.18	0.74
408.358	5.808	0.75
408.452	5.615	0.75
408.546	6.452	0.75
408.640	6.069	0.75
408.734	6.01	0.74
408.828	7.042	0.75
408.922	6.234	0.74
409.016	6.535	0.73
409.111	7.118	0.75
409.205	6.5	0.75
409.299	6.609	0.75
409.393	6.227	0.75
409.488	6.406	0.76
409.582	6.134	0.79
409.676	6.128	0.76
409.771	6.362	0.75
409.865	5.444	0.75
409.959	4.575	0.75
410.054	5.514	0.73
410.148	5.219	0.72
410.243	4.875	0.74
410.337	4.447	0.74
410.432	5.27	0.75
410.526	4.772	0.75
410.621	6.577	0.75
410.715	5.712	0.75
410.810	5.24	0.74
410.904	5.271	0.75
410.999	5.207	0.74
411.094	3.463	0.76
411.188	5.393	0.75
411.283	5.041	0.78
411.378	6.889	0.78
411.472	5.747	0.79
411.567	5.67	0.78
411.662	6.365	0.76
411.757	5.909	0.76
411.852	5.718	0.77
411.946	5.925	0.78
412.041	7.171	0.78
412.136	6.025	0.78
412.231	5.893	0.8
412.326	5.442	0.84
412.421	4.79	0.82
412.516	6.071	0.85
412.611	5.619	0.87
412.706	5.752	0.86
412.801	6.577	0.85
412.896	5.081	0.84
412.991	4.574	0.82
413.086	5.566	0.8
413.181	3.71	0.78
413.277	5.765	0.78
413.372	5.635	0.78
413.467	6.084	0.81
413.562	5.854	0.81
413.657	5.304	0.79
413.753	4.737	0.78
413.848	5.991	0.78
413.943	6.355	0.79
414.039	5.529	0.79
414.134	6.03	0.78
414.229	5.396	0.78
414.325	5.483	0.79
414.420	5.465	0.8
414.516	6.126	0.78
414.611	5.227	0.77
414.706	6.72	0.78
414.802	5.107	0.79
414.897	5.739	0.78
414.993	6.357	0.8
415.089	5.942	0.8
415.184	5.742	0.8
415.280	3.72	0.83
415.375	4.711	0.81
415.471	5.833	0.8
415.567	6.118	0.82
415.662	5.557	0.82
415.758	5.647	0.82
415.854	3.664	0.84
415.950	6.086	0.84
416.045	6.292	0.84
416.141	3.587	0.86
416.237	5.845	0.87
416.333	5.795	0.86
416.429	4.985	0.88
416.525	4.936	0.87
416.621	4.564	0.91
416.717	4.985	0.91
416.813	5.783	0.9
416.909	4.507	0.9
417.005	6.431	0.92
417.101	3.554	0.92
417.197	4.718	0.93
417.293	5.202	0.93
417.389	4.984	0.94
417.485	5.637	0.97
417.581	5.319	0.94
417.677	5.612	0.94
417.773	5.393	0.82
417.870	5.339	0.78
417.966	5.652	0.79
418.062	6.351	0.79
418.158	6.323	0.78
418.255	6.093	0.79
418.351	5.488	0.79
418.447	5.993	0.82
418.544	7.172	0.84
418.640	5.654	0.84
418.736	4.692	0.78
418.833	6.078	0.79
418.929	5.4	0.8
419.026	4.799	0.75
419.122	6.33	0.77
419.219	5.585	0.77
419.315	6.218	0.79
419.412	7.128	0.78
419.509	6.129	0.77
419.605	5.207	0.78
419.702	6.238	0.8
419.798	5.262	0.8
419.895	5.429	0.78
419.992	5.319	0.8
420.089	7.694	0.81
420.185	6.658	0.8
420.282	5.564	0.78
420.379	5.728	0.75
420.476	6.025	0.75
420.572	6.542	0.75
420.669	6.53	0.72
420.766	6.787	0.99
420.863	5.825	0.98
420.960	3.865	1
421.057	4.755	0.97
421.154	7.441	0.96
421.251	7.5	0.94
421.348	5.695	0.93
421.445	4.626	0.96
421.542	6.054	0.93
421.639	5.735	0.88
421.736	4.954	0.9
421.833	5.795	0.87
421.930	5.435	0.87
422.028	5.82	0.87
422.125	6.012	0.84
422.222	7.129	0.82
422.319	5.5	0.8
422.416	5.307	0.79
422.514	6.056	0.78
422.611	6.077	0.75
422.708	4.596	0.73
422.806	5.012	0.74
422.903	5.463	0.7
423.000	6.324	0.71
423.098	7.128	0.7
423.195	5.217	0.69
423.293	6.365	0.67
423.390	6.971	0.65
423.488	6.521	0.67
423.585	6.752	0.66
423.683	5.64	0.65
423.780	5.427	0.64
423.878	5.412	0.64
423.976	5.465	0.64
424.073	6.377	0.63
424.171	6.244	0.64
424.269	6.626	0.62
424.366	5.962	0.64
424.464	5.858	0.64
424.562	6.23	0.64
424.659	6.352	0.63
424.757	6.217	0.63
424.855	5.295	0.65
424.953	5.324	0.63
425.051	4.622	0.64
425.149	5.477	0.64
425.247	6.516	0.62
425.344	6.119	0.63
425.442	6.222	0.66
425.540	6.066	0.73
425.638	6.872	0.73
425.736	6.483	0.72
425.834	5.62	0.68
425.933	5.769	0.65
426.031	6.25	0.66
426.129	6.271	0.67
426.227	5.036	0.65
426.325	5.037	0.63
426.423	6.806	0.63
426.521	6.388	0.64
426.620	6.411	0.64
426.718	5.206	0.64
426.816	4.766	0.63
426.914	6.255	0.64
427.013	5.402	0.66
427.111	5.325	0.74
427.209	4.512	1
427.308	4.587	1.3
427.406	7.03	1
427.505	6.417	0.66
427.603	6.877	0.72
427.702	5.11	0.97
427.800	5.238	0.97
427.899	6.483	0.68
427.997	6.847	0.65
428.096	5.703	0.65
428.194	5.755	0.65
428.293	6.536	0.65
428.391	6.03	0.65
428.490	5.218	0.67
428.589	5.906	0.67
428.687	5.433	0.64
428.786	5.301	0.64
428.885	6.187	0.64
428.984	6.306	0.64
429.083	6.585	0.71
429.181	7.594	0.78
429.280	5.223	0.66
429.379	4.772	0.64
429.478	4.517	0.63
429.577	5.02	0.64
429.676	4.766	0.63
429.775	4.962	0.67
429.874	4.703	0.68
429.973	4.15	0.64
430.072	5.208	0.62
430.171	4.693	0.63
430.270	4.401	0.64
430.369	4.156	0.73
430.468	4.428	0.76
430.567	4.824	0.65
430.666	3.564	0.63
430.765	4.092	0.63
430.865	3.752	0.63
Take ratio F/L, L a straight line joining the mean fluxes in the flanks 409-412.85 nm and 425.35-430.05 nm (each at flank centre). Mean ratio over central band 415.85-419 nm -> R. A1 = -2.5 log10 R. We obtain 0.06 mag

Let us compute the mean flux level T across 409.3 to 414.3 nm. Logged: 5.59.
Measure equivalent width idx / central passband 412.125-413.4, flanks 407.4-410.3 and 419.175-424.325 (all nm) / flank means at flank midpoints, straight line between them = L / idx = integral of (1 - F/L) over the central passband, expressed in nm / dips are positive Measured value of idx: 0.11 nm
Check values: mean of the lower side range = 5.96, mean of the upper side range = 5.95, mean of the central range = 5.44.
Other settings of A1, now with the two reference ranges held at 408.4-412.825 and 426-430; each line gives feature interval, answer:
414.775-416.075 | 0.06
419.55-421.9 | -0.03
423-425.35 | -0.05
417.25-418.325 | 0.02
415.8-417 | 0.13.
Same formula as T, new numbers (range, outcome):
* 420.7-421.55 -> 5.84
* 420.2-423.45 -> 5.88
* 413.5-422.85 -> 5.64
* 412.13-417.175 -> 5.43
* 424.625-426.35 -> 5.87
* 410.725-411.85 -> 5.49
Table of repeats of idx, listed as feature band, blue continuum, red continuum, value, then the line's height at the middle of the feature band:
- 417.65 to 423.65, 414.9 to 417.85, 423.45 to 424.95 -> -0.26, 5.66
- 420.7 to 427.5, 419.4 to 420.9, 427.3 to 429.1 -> 0.21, 6.05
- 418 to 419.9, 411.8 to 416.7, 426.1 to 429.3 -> -0.08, 5.65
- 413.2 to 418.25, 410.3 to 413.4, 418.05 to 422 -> 0.22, 5.7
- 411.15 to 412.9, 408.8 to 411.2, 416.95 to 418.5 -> -0.07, 5.65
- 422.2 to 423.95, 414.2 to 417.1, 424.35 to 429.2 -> -0.06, 5.73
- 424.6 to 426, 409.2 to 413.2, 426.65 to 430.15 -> -0.08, 5.6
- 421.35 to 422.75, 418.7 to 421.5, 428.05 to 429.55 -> 0.05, 5.88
